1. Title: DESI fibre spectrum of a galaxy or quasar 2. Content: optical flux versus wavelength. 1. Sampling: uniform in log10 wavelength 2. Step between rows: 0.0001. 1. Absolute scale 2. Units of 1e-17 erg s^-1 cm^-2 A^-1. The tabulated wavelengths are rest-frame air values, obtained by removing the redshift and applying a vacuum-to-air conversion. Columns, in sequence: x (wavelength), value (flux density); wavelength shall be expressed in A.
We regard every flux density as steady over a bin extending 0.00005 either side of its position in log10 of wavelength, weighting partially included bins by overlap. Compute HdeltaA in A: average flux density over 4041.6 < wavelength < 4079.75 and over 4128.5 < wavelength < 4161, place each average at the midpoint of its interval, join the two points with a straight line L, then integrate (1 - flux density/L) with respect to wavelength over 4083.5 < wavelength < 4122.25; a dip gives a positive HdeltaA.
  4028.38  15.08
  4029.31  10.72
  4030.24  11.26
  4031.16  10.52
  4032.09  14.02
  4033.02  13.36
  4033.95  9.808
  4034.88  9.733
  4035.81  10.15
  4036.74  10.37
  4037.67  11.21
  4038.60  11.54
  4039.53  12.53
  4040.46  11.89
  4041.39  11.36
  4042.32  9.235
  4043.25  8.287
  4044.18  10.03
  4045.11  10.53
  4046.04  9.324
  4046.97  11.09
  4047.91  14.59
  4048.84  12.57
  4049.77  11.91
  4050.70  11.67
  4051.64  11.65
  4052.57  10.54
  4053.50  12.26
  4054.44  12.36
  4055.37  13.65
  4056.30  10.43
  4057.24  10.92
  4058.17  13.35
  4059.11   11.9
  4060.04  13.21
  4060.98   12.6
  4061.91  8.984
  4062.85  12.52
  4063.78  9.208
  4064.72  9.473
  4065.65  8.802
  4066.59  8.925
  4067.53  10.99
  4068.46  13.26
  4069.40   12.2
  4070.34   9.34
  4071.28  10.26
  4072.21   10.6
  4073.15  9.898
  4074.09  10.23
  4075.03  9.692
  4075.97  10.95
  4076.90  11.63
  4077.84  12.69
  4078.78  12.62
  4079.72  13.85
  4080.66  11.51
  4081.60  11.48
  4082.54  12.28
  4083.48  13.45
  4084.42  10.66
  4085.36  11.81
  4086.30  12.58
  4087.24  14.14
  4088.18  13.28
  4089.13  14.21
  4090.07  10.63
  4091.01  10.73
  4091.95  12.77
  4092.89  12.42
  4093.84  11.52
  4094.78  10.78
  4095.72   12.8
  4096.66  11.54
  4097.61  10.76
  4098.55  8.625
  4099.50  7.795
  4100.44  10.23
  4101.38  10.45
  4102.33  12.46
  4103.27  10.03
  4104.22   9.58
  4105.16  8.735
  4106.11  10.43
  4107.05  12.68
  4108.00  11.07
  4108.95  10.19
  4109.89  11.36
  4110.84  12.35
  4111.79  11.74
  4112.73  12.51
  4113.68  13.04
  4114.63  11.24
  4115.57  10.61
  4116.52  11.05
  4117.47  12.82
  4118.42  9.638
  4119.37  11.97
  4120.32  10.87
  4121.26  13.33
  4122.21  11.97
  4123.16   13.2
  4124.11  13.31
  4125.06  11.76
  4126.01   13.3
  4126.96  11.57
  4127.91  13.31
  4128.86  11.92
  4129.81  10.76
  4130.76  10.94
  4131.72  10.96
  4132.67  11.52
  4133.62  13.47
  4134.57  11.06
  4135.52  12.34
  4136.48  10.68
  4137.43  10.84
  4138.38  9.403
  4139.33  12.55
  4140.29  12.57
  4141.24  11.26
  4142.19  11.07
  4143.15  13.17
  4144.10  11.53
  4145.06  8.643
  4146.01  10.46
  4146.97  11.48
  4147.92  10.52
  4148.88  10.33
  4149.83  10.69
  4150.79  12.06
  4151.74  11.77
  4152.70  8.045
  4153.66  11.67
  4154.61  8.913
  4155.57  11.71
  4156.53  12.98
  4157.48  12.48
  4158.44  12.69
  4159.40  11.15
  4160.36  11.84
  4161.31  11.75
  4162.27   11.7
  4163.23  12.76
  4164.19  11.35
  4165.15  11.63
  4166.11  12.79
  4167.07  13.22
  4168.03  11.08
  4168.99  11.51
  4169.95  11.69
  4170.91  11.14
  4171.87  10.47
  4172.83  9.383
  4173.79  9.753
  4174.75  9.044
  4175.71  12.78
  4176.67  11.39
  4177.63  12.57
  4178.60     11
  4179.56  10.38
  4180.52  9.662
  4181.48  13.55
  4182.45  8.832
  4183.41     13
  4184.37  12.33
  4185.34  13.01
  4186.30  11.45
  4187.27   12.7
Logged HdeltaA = -0.7 A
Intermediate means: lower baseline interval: 11.1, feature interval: 11.4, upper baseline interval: 11.3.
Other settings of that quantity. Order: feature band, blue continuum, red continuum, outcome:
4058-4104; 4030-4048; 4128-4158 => -1.03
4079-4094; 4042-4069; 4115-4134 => -1.09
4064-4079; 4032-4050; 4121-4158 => 0.76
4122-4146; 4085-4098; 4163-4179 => 0.07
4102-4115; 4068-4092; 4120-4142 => 0.66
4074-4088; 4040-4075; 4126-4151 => -1.12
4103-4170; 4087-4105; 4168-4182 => -2.34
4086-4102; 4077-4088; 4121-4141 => 1.10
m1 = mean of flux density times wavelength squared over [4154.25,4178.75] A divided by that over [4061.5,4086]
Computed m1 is 1.1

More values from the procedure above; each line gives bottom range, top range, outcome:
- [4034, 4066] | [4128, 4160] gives 1.06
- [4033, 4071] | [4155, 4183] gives 1.09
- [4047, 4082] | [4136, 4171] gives 1.04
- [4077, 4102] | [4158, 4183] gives 1.00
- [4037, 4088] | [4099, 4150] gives 1.03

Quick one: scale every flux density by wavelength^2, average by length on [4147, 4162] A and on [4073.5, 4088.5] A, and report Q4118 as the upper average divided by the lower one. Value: 1.0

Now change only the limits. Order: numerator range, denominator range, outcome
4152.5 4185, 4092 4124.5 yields 1.04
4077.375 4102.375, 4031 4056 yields 1.06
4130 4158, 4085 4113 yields 1.01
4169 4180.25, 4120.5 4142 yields 0.93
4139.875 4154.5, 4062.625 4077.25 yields 1.09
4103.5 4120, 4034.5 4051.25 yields 1.05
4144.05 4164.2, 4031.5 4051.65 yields 1.06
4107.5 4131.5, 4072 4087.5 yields 1.02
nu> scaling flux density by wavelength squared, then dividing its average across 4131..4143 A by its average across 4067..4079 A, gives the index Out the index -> 1.07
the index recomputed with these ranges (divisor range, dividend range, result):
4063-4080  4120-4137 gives 1.14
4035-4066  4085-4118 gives 1.04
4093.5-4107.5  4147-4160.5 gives 1.09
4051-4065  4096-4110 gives 0.92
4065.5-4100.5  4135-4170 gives 1.04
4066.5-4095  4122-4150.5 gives 1.01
